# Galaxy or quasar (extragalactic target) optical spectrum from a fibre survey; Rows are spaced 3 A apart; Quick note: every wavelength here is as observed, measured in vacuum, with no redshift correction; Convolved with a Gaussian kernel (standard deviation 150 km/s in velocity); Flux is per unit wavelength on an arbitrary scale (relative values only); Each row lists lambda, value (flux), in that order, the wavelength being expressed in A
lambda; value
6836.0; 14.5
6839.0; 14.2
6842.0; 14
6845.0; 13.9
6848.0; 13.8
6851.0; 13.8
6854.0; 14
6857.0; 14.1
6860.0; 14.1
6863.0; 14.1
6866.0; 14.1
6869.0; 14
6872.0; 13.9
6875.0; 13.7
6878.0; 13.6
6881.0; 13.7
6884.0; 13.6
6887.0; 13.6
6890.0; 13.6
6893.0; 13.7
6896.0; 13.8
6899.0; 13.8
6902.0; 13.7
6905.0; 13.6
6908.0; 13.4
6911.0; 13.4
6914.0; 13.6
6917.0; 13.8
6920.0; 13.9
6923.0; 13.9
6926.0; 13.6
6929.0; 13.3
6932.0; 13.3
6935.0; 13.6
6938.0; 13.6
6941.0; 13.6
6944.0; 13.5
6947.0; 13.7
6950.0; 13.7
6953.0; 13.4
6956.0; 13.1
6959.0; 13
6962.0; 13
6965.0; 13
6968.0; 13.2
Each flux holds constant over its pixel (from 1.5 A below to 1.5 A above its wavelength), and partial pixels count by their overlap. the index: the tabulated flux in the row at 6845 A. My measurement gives 13.9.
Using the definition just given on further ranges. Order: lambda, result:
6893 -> 13.7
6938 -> 13.6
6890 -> 13.6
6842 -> 14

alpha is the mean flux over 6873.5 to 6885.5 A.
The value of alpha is 13.6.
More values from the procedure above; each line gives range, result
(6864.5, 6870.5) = 14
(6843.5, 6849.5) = 13.9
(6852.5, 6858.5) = 14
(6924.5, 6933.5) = 13.4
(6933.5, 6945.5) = 13.6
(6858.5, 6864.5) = 14.1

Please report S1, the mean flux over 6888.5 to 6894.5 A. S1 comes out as 13.6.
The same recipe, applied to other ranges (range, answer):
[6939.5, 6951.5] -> 13.6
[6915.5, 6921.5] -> 13.9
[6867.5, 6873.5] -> 14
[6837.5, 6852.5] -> 13.9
